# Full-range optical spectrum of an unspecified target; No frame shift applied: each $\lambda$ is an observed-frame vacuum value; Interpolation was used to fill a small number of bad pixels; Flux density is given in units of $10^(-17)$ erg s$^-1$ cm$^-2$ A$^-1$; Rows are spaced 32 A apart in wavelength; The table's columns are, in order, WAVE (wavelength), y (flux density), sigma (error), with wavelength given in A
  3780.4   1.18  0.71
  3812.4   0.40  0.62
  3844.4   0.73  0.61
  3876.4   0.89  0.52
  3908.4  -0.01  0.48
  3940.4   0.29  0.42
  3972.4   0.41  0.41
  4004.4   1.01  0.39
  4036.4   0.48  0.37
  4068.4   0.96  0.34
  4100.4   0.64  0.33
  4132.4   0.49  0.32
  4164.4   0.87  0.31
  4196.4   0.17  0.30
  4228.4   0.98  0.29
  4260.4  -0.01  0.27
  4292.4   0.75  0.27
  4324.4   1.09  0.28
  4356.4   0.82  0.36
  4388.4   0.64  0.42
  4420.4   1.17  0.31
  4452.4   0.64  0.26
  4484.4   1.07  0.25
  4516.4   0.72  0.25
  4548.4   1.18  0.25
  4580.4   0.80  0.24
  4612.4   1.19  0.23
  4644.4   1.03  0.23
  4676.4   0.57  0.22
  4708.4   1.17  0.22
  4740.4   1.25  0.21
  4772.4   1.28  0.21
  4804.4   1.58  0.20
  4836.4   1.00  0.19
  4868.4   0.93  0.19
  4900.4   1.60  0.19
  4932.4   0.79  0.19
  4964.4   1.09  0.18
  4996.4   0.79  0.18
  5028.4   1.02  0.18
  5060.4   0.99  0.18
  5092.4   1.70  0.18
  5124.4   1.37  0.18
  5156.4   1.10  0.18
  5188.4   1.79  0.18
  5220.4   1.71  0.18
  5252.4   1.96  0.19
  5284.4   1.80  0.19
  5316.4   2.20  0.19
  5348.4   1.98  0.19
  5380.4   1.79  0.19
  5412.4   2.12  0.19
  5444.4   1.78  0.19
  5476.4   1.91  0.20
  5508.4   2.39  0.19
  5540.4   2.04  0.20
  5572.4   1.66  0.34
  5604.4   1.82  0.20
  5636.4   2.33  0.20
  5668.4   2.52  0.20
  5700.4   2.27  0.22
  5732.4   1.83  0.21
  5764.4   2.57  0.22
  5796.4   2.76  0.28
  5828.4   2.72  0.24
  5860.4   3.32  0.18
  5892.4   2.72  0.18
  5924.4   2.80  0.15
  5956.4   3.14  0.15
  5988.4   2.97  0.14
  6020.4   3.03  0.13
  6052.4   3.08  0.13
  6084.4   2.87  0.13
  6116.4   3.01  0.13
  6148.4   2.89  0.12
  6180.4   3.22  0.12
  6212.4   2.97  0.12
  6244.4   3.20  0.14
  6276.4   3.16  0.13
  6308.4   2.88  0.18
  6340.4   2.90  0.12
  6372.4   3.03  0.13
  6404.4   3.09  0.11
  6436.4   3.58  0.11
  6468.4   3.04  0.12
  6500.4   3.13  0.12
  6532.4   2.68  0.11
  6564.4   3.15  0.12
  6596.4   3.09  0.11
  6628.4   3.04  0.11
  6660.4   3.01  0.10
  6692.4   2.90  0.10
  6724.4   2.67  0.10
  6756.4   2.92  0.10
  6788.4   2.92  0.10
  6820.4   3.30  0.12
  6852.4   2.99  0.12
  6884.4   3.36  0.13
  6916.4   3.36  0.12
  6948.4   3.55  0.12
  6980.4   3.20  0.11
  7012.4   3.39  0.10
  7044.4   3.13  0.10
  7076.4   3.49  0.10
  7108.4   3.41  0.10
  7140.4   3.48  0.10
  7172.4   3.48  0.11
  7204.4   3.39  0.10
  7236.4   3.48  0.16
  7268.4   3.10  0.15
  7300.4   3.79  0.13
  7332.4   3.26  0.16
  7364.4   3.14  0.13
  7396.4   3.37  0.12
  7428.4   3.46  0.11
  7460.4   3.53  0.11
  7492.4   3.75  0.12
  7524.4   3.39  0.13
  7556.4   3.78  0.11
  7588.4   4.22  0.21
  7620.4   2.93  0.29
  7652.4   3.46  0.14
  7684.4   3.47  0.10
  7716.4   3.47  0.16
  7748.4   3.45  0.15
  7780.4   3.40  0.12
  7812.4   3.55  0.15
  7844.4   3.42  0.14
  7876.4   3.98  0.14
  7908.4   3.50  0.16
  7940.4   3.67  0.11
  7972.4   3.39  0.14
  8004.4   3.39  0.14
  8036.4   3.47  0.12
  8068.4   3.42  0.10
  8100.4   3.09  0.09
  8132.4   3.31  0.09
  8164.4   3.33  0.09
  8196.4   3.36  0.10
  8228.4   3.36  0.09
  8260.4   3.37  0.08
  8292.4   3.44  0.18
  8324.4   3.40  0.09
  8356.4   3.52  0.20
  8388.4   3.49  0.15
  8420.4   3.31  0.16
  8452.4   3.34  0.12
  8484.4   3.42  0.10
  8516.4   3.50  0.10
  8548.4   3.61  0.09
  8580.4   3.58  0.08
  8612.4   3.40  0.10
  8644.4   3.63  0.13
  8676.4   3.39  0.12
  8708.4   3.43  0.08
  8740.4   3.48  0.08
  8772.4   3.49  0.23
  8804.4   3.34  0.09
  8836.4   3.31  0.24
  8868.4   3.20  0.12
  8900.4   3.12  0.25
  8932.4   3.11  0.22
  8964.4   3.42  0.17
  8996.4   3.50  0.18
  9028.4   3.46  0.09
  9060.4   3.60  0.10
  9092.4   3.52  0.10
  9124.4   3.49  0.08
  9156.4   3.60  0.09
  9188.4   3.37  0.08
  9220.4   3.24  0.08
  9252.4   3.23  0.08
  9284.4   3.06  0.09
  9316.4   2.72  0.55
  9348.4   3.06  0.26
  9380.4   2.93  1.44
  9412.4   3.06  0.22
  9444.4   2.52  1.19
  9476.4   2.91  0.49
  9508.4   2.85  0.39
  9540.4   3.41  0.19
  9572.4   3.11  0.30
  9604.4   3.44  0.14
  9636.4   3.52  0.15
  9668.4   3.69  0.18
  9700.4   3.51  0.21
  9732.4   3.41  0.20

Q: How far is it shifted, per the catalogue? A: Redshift 0.301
